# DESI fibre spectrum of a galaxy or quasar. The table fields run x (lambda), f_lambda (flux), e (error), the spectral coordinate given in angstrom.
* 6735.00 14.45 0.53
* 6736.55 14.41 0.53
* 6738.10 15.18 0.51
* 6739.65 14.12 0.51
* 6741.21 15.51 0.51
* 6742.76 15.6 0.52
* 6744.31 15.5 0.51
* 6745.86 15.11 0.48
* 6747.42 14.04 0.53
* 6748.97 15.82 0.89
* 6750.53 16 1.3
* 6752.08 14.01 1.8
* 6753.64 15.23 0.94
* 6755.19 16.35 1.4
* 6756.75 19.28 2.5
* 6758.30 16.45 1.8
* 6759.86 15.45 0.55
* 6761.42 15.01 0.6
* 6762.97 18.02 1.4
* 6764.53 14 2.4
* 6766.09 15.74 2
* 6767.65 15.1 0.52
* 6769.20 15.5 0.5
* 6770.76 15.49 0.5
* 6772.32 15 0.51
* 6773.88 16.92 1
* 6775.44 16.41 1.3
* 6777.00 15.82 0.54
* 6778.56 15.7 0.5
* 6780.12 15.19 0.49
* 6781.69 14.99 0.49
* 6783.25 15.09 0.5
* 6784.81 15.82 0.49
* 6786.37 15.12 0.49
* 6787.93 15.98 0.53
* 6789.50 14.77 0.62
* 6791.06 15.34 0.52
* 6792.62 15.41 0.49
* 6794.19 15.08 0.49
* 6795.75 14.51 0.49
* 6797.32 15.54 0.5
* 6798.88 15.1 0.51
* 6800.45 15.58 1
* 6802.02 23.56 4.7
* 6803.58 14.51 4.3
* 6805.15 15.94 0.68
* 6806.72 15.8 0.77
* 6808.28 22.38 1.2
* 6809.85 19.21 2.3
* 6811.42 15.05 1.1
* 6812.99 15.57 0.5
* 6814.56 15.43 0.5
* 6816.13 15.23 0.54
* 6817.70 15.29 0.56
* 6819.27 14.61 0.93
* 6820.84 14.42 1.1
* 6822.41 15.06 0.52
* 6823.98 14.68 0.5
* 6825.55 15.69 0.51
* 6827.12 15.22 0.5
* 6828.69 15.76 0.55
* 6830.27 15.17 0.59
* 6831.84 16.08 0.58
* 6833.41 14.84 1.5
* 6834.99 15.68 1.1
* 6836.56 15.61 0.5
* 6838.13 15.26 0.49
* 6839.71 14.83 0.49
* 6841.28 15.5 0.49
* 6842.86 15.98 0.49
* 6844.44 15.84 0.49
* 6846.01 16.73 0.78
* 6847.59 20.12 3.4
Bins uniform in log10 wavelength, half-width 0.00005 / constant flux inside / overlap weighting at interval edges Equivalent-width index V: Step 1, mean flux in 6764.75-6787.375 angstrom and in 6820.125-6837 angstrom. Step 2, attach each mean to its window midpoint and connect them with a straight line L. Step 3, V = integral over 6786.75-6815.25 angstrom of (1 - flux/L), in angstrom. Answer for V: -1.7 angstrom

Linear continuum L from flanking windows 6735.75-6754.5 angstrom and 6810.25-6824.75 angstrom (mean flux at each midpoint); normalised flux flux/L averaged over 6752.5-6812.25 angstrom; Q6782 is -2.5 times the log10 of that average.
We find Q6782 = -0.07 mag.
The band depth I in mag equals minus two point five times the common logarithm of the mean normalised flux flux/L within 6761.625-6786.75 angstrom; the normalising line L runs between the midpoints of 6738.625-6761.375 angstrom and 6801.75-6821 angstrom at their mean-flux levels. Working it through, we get 0.024 mag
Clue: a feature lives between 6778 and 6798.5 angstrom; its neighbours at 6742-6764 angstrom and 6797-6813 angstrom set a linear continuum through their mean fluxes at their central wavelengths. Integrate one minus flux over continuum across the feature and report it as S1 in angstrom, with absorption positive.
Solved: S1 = 1.85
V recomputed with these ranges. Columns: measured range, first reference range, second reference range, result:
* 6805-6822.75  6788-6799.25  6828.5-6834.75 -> -1.0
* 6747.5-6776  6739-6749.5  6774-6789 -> -0.9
